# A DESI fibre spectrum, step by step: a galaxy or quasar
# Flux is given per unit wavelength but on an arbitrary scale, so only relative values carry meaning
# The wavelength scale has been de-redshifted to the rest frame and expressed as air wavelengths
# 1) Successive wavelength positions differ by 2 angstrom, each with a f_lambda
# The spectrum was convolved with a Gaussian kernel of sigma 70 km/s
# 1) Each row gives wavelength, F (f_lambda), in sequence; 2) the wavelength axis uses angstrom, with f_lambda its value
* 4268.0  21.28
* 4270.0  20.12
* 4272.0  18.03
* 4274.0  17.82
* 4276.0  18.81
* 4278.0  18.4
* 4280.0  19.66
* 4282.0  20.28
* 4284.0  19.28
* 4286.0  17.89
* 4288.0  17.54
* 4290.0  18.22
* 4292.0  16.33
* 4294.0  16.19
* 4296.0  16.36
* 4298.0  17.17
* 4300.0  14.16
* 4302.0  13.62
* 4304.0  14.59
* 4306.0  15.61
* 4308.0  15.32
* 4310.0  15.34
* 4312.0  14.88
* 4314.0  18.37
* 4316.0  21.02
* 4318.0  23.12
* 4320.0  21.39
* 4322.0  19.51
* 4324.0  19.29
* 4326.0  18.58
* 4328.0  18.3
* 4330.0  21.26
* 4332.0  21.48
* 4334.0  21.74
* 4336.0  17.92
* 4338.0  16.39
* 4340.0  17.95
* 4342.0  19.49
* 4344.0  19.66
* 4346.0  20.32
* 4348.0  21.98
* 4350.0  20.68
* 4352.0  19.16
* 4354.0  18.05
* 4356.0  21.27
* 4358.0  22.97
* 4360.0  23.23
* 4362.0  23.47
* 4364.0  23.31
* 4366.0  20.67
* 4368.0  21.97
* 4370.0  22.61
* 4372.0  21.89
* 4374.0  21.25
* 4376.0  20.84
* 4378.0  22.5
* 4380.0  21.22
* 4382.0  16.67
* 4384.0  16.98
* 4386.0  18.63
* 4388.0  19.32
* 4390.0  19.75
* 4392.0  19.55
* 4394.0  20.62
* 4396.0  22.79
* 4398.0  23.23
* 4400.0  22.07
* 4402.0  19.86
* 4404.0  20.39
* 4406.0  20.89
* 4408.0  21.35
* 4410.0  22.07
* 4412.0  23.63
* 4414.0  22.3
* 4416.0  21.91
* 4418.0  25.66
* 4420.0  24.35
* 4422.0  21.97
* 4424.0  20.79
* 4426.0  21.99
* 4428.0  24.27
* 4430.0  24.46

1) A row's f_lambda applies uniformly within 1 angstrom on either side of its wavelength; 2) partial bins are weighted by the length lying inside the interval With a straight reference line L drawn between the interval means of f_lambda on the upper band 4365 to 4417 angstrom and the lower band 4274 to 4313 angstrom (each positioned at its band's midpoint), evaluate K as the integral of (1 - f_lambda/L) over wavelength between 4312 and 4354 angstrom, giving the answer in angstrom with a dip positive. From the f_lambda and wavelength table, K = -2.8 angstrom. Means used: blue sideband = 16.8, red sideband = 21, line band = 19.7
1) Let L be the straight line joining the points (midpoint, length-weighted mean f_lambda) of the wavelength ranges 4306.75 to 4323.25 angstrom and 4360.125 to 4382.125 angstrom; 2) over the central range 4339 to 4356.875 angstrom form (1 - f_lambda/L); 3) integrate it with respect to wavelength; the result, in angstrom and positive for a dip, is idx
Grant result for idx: 0.5 angstrom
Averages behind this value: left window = 18.6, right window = 21.8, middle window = 19.8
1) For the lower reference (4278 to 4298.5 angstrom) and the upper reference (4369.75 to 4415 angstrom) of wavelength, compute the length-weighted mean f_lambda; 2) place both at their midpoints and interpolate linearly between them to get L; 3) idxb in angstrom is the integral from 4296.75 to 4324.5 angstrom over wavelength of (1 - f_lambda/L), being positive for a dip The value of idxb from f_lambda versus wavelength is 1.9 angstrom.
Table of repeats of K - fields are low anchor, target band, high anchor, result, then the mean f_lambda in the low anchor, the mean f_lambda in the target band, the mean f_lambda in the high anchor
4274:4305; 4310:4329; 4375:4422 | -0.9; 17.3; 19.2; 21.2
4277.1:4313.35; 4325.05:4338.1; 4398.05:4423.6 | -0.8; 16.7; 19.6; 22.2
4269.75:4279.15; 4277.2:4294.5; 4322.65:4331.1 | 0.4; 18.5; 18.3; 19.4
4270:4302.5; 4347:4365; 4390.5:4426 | -1.3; 17.6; 21.6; 21.9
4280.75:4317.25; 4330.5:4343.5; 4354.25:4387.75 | -0.1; 16.9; 19.3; 21.1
